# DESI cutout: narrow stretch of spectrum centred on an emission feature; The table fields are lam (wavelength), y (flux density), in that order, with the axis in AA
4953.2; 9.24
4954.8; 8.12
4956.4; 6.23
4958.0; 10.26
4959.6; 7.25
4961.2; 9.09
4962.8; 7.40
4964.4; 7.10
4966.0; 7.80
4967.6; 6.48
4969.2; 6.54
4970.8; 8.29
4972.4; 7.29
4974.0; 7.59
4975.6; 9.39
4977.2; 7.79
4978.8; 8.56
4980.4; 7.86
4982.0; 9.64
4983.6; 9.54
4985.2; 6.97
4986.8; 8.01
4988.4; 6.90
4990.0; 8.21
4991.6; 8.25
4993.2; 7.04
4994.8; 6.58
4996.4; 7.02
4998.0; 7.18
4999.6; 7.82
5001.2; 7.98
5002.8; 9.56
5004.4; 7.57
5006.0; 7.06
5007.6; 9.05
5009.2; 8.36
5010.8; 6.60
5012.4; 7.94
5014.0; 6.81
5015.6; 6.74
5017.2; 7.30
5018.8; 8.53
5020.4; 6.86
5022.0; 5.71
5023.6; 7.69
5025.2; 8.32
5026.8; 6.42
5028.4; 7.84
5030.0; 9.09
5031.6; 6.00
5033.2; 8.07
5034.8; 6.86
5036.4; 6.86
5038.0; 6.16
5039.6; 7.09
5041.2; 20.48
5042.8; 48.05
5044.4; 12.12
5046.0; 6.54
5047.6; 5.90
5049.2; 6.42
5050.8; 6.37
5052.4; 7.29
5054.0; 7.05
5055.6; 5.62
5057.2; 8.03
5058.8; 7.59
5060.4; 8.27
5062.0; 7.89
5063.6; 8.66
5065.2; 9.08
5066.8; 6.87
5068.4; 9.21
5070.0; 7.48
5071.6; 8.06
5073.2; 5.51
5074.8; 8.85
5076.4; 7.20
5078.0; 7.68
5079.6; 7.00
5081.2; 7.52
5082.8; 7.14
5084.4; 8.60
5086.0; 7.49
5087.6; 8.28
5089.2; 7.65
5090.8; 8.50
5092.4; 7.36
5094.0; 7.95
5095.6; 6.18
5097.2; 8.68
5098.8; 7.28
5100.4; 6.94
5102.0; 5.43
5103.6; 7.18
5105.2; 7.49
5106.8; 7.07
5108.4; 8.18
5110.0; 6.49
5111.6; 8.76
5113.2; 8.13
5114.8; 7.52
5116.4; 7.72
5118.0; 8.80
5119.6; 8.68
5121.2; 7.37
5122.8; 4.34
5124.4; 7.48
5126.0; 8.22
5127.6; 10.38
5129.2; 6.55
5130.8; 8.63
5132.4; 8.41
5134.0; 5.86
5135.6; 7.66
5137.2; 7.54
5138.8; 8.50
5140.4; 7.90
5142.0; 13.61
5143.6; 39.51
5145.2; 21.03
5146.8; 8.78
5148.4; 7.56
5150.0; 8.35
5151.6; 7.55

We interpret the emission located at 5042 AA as H-beta 4861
